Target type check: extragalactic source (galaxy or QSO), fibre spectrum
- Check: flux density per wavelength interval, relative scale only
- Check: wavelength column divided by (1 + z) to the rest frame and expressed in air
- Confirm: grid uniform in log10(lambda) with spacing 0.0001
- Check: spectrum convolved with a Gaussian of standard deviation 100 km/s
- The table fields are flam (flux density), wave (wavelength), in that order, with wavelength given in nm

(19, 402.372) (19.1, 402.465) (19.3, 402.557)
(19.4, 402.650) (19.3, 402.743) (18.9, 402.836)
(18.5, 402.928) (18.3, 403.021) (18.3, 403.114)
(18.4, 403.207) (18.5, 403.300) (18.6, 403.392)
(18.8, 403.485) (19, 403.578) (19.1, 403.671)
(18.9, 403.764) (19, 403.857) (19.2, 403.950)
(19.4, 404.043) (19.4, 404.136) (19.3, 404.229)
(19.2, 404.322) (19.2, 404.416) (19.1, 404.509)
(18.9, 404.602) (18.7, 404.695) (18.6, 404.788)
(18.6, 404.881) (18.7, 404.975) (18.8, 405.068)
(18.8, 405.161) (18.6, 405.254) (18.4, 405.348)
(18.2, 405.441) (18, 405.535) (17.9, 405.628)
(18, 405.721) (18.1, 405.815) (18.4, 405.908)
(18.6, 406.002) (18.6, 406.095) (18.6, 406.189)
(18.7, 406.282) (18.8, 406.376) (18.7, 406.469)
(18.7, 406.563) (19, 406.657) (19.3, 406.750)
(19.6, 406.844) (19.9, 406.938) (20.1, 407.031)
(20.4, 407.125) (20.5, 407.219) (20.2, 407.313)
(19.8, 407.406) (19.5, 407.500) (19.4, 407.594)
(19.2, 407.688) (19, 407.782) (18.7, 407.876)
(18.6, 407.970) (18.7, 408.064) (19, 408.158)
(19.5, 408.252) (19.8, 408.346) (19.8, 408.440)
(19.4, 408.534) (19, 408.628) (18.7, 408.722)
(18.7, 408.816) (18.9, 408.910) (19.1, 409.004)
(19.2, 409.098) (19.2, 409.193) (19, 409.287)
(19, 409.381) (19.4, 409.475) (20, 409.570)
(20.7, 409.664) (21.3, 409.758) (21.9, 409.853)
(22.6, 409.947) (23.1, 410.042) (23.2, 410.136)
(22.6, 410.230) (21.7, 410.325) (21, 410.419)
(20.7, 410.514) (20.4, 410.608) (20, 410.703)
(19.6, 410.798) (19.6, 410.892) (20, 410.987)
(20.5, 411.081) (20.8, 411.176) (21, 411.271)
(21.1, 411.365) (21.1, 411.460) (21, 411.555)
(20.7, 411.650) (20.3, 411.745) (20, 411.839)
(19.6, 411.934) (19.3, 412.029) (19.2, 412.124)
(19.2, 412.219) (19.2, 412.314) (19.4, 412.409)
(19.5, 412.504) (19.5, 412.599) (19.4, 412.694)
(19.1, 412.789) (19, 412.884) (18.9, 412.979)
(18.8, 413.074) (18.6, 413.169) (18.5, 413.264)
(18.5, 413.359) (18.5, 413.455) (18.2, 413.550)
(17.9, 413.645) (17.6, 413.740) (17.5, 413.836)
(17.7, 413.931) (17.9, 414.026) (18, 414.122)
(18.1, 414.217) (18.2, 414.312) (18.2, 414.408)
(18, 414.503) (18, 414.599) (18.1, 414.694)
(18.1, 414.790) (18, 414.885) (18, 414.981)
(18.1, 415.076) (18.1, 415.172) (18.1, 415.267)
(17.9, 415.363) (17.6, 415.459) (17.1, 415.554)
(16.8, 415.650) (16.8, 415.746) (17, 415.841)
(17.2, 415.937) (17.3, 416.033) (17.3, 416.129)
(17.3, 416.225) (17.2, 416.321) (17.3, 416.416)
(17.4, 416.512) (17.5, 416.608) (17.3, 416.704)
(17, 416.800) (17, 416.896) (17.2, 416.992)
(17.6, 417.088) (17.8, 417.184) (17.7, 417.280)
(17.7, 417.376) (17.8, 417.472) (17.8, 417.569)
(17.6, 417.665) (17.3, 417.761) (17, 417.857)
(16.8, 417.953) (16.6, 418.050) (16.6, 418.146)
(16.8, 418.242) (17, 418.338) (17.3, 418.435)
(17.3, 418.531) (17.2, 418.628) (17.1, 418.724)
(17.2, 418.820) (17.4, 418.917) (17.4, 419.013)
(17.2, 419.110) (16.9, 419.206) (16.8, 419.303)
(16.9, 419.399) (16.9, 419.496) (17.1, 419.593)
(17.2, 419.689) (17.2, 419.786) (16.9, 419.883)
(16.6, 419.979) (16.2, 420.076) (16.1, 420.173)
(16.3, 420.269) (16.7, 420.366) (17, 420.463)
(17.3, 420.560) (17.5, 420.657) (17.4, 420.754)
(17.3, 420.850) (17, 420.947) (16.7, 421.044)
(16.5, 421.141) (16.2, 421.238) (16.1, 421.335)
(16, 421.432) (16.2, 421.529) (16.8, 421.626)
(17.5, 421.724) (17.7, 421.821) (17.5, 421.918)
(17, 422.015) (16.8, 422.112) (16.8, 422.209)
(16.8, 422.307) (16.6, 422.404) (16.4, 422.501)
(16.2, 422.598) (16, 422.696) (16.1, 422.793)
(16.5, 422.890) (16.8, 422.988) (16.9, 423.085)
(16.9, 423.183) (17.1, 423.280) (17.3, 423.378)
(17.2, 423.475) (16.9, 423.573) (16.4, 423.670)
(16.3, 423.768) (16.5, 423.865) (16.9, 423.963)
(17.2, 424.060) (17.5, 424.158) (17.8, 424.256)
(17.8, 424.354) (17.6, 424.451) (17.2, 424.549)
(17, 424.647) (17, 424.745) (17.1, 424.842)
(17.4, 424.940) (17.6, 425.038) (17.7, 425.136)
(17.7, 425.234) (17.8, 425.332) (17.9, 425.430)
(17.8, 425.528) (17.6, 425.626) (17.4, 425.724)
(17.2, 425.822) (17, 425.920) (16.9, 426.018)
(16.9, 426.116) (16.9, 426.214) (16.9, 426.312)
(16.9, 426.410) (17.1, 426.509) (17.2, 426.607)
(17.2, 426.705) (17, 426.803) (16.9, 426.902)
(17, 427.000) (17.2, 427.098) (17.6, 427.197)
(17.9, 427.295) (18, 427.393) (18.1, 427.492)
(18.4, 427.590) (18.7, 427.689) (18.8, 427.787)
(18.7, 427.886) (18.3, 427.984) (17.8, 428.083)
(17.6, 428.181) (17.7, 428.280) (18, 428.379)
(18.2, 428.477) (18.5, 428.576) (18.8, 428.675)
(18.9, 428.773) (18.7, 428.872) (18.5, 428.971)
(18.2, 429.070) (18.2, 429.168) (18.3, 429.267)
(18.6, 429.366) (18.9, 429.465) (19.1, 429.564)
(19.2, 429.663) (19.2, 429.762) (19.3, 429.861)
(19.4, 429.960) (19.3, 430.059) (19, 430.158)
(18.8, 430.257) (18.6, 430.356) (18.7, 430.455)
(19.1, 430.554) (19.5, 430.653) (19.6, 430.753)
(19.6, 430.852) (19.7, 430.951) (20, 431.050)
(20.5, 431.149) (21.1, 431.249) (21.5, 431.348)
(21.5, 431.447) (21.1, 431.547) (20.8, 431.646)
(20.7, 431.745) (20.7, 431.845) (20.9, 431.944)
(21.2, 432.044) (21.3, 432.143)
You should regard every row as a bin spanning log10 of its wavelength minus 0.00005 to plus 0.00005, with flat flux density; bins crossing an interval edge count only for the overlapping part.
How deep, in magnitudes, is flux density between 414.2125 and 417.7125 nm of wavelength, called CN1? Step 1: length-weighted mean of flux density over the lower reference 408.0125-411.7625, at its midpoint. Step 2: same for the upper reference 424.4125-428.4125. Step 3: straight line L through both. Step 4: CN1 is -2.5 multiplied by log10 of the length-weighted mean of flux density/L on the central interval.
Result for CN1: 0.10 mag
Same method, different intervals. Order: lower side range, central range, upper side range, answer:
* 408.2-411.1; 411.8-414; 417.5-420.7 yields 0.02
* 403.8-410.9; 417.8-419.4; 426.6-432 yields 0.13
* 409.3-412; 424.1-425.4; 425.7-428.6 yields 0.04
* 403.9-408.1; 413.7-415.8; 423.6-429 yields 0.03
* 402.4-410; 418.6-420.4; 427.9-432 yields 0.14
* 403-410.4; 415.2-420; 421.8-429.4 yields 0.06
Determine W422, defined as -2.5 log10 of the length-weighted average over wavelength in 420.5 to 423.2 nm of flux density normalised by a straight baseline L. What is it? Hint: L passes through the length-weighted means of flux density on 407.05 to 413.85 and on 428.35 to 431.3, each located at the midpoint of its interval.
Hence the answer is 0.16 mag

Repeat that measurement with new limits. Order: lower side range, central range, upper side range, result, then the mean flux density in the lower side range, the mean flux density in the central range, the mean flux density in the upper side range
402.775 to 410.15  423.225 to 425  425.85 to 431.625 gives 0.09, 19.2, 17.1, 18.5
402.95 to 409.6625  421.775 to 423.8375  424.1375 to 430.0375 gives 0.08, 19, 16.8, 17.9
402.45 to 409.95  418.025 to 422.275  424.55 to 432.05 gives 0.11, 19.1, 16.9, 18.5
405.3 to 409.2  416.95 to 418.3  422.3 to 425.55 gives 0.03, 19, 17.3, 17.1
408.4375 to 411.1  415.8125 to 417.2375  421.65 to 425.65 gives 0.09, 20.3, 17.3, 17.1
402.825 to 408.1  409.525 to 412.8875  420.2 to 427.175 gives -0.12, 18.9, 20.5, 17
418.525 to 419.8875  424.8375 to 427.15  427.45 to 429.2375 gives 0.05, 17.1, 17.3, 18.3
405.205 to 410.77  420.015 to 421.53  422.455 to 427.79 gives 0.07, 19.6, 16.7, 17.2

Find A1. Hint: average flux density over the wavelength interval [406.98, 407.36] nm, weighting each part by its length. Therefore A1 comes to 20.3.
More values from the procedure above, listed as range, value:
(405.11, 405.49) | 18.5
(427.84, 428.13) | 18.3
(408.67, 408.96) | 18.8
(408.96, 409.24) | 19.1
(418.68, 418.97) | 17.3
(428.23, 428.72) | 18.2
